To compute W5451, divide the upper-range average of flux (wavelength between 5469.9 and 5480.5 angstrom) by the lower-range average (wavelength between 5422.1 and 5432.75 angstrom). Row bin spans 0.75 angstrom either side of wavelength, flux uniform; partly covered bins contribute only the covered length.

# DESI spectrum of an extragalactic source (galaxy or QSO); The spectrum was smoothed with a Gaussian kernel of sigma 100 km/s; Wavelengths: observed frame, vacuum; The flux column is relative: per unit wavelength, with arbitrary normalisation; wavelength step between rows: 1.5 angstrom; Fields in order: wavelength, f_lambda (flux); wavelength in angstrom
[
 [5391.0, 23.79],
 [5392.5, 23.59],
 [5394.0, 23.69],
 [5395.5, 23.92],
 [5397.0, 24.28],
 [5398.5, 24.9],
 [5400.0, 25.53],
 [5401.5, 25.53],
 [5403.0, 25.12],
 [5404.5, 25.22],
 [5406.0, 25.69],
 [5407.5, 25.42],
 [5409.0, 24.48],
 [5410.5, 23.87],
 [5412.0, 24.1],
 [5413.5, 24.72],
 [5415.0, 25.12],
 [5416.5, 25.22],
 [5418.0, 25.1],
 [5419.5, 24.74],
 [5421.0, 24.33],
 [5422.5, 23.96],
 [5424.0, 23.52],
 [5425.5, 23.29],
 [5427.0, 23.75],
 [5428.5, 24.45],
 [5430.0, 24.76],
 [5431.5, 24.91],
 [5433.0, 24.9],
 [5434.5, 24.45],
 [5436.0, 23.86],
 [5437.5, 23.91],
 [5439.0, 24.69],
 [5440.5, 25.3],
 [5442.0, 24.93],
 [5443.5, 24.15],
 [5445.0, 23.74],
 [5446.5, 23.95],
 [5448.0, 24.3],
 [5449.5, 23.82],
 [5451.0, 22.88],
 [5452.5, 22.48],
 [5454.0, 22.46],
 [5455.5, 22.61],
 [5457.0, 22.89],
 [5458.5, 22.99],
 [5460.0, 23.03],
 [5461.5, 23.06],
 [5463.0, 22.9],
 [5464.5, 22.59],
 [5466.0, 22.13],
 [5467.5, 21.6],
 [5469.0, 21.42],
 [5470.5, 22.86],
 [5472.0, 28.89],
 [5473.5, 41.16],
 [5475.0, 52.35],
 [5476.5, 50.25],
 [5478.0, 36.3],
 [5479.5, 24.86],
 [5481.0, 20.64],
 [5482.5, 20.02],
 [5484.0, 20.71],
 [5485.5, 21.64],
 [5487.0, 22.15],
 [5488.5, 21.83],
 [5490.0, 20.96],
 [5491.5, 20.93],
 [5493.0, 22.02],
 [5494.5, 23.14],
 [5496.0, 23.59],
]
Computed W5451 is 1.5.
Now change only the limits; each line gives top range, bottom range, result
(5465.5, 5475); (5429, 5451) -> 1.17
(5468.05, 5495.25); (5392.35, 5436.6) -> 1.11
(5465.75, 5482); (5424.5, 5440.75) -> 1.28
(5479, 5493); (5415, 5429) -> 0.88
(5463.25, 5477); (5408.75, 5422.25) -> 1.25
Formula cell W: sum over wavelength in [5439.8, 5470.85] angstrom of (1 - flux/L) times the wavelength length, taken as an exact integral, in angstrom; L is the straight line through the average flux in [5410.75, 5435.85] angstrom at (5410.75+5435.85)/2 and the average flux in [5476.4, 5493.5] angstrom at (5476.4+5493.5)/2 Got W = 1.5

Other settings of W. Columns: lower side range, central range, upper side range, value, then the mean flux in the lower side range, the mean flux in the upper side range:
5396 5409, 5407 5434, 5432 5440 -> 0.3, 25.1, 24.4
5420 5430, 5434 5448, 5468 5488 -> 0.7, 24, 29.3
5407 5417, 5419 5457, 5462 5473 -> 0.3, 24.7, 23.6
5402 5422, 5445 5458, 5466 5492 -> 1.6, 24.9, 27.5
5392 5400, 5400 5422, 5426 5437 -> -0.6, 24.2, 24.4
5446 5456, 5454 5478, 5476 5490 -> -3.5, 23.2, 25.8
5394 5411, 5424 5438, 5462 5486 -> 1.0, 24.9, 28.2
